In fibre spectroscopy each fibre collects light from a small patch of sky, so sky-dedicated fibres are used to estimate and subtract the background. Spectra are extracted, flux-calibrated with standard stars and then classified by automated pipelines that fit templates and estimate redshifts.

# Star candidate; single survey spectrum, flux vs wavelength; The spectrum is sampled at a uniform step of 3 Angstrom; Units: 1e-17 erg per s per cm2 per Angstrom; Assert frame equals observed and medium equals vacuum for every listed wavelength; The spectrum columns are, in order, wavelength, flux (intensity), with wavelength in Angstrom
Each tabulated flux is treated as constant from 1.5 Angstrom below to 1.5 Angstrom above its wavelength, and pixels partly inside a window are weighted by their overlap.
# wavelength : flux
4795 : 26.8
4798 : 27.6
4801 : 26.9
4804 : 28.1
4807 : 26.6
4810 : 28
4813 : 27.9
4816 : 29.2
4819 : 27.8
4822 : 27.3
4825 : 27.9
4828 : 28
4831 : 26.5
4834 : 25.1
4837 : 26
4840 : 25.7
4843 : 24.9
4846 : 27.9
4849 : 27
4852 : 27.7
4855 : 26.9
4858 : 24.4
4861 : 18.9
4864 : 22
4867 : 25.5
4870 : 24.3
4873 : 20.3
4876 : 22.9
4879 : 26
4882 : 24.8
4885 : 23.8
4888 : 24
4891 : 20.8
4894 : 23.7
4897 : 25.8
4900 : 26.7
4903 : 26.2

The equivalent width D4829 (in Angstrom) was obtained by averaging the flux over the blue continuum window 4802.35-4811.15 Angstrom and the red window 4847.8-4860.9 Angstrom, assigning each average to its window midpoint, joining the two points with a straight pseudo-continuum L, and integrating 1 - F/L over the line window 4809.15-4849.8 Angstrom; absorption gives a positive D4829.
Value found -0.6 Angstrom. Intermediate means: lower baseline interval 27.5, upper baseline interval 25.7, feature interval 27.1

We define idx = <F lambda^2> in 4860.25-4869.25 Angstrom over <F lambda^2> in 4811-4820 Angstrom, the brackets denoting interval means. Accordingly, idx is 0.81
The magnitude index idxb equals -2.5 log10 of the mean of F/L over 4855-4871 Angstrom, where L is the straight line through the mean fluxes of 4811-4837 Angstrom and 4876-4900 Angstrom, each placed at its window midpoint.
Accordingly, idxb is 0.09 mag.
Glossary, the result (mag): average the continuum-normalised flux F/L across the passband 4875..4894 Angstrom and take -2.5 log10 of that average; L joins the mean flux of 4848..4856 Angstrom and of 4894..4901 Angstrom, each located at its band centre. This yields 0.10 mag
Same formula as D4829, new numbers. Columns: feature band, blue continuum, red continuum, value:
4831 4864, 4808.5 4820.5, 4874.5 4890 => 1.2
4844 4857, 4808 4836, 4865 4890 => -0.8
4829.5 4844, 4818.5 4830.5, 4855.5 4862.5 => 0.1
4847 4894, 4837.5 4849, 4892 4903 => 3.3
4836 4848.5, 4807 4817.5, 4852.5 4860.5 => -0.1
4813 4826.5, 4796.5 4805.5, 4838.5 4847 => -0.6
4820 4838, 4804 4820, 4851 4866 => -0.3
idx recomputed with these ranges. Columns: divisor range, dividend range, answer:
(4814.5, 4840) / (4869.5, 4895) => 0.88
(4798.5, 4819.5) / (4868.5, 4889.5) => 0.88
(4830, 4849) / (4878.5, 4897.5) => 0.94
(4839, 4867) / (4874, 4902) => 0.98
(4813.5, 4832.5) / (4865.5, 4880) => 0.87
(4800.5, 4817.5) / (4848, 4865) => 0.90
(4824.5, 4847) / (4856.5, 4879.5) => 0.88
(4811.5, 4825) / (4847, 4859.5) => 0.96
